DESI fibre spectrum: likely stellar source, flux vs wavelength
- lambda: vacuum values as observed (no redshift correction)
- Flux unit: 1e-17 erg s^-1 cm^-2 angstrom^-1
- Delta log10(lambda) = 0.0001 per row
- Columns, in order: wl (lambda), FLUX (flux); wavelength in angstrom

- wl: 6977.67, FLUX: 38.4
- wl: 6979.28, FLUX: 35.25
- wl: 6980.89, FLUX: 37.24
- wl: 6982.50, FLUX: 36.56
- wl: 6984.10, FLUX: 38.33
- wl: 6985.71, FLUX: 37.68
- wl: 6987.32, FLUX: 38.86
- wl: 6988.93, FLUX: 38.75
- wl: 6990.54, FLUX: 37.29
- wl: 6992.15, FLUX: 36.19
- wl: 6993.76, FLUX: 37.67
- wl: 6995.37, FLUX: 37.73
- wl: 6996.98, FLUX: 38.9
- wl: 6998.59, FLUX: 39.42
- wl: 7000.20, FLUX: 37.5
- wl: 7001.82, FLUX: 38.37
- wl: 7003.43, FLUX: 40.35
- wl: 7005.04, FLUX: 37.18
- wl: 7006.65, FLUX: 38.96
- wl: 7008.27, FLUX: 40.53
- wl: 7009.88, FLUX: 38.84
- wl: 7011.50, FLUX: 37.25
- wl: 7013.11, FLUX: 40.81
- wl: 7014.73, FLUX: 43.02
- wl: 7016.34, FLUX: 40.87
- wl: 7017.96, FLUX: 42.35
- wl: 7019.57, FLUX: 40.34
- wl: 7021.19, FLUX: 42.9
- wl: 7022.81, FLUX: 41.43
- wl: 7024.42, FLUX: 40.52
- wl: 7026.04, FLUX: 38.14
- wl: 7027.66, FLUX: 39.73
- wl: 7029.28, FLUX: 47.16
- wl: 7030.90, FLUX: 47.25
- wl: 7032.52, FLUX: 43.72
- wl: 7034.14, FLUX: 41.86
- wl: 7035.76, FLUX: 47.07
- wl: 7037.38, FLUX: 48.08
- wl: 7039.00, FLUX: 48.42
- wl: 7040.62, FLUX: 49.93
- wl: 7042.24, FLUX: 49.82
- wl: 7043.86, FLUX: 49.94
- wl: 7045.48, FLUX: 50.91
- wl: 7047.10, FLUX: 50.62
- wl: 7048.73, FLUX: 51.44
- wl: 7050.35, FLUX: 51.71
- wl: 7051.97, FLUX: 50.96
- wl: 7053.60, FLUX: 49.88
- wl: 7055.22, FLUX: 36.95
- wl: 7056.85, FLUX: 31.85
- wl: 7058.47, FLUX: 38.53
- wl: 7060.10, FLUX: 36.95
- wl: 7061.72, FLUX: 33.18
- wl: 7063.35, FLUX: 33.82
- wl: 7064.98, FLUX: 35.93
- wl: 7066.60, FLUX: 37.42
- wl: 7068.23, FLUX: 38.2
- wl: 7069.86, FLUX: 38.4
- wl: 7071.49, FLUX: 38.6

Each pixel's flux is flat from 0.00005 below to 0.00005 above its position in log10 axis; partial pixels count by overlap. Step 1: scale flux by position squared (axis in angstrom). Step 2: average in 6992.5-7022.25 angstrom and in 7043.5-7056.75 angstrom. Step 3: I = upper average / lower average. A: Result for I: 1.2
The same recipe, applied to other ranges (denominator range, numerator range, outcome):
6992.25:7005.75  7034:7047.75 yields 1.29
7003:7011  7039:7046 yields 1.29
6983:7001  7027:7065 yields 1.19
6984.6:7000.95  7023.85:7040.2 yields 1.18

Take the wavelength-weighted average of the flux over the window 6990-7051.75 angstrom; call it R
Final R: 42.9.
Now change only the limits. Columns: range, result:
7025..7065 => 44.3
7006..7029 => 40.6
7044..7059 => 46.2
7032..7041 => 46.4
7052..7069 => 37.9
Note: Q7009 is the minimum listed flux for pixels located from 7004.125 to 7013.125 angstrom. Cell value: 37.18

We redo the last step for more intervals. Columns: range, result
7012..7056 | 36.95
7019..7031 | 38.14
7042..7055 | 49.82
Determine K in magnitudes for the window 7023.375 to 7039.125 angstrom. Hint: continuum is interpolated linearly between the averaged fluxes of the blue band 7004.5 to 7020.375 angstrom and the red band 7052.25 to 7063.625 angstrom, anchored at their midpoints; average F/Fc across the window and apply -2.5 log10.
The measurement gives -0.124 mag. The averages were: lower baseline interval 40.1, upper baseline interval 38.1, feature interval 44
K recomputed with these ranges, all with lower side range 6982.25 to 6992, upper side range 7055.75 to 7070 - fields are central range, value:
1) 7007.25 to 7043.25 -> -0.172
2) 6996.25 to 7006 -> -0.032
